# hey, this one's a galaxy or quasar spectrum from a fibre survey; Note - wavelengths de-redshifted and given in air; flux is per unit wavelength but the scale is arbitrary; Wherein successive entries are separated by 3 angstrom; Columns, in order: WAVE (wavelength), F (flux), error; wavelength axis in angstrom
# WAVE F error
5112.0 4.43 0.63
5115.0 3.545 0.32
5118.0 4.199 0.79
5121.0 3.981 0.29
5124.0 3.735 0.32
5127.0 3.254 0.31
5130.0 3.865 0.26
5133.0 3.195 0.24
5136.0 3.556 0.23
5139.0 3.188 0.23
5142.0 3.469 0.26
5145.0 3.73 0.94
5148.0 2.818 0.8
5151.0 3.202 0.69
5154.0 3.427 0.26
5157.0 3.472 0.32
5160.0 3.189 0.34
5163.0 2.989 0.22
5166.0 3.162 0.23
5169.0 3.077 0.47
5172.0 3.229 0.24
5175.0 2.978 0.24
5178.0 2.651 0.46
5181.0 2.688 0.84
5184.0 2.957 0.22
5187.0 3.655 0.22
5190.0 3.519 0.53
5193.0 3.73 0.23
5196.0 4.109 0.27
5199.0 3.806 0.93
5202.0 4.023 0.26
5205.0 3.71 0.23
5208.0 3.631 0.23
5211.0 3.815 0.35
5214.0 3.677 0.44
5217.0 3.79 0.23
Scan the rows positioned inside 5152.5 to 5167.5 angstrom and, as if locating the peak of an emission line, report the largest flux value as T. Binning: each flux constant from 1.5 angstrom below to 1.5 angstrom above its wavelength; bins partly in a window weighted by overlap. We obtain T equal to 3.472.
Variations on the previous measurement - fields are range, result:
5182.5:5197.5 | 4.109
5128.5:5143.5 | 3.865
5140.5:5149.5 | 3.73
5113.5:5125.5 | 4.199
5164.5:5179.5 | 3.229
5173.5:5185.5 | 2.978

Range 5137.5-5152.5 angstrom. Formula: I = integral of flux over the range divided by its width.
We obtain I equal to 3.28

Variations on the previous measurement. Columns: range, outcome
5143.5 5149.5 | 3.27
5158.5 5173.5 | 3.13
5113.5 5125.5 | 3.86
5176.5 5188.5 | 2.99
